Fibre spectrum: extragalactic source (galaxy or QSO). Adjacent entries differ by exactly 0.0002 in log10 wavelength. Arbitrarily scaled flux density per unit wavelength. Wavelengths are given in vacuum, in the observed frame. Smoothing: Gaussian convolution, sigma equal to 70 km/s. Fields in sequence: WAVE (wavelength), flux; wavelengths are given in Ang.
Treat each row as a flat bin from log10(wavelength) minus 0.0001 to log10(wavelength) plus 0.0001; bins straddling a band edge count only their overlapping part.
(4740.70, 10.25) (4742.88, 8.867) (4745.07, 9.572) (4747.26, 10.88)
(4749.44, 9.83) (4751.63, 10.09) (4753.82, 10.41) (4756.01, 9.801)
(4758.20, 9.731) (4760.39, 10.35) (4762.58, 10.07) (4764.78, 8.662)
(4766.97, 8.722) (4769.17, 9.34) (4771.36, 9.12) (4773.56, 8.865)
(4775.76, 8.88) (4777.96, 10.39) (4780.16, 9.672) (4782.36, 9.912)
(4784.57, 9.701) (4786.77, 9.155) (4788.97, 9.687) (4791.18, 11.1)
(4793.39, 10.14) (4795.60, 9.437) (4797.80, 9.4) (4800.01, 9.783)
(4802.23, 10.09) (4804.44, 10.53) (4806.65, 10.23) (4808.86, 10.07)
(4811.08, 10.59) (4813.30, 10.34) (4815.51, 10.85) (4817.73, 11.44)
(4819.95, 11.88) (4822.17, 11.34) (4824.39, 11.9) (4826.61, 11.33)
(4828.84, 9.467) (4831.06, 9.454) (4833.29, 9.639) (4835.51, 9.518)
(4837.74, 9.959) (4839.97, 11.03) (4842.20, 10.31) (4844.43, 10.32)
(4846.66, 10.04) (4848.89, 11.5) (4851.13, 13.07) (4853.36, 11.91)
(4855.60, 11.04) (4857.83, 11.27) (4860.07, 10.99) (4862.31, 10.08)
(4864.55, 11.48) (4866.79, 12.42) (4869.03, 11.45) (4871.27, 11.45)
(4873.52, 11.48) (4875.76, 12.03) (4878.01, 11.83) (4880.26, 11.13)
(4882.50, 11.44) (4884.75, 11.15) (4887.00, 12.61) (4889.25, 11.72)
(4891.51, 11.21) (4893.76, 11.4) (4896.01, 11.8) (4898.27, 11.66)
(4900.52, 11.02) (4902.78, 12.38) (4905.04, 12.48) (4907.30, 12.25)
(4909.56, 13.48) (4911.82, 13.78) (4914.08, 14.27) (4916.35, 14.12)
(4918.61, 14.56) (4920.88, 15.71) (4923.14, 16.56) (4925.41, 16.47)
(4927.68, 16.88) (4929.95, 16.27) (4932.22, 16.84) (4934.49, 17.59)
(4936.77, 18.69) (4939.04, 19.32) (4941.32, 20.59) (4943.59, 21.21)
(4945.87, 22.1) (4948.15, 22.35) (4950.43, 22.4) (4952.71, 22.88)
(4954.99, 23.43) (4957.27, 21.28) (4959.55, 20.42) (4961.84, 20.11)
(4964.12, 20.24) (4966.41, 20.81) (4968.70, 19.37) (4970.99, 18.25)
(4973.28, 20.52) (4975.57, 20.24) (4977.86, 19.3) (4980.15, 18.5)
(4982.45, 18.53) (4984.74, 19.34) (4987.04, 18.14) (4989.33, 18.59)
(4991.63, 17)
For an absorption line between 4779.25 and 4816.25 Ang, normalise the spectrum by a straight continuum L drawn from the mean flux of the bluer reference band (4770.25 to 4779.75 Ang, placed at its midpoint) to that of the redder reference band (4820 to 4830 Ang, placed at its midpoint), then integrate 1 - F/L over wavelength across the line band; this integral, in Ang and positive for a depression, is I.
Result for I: 0.4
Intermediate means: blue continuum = 9.34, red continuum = 11.1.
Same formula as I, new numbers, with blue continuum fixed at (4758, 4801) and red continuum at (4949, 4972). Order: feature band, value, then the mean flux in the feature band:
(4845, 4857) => 2.25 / 11.5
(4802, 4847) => 6.75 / 10.5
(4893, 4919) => 7.14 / 12.7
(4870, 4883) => 3.41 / 11.6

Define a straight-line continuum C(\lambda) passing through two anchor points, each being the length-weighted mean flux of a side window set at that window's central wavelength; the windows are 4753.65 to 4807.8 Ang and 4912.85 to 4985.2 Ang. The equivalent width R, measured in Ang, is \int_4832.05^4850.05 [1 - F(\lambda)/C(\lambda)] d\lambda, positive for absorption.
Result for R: 3.8 Ang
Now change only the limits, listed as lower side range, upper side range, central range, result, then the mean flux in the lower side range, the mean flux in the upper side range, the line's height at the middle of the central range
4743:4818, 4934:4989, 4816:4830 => 1.2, 9.88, 20.2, 12.3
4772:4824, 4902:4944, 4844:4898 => 8.1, 10.2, 15.9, 13.5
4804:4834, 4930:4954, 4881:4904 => 6.7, 10.7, 20.2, 16.4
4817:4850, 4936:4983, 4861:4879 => 2.6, 10.6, 20.5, 13.5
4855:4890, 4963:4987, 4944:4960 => -4.1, 11.5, 19.4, 17.7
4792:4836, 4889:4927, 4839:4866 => 1.1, 10.4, 13.3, 11.6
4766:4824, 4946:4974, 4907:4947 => 4.5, 10.1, 21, 18.8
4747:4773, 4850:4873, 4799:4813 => 0.4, 9.7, 11.5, 10.5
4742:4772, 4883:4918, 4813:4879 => 1.8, 9.69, 12.4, 11.4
